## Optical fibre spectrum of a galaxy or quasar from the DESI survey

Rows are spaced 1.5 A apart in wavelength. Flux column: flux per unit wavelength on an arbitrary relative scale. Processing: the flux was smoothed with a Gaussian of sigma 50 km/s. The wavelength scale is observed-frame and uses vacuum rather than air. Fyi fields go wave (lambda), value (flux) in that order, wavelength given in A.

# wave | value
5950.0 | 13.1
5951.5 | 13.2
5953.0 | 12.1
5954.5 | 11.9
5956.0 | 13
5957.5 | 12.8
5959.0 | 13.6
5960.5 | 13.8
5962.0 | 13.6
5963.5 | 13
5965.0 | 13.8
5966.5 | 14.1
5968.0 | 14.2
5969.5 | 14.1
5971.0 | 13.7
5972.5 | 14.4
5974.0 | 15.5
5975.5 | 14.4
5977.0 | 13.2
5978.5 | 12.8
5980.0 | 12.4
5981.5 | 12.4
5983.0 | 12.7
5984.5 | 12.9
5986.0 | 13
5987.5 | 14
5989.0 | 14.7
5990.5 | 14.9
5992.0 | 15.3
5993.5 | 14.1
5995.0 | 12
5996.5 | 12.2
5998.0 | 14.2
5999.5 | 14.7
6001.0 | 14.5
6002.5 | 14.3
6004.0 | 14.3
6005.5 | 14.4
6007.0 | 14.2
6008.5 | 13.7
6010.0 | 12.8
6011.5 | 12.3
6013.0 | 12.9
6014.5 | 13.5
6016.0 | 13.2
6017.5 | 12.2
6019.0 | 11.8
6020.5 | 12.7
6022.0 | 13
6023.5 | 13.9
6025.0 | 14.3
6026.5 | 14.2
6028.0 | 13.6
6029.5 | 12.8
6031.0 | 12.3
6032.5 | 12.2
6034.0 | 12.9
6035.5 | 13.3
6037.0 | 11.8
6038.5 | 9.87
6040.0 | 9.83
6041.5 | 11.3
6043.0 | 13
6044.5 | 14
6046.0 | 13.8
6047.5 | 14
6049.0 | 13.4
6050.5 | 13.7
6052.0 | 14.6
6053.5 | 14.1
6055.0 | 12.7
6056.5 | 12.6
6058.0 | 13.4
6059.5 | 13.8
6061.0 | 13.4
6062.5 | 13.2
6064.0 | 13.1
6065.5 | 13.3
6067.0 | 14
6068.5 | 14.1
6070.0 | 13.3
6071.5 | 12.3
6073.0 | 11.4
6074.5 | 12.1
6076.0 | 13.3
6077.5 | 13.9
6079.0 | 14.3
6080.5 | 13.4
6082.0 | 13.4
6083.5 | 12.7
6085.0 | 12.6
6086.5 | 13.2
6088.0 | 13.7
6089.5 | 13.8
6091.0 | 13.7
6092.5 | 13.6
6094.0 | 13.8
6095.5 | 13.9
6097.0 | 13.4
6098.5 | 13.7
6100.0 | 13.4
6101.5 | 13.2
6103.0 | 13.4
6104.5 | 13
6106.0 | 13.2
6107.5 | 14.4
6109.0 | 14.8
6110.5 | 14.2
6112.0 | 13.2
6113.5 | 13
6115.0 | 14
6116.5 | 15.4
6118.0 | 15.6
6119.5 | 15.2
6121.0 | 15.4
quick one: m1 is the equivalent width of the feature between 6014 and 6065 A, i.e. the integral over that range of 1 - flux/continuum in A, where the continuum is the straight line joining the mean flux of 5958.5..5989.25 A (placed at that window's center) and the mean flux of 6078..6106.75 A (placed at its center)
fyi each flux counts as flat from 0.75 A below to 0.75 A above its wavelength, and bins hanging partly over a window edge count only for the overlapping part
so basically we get 2.0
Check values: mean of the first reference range 13.6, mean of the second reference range 13.4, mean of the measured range 13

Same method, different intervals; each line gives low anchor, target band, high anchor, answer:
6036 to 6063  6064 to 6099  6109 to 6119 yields 0.7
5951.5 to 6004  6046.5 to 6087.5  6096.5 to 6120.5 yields 1.6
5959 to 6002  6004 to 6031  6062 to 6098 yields 0.6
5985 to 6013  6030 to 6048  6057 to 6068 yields 1.7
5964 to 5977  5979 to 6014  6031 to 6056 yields 0.2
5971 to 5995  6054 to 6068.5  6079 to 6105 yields 0.2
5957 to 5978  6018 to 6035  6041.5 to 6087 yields 0.6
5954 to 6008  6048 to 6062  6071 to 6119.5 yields 0.1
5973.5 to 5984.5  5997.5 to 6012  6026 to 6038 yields -1.0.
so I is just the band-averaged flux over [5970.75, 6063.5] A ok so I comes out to 13.3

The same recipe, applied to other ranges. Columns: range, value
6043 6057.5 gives 13.6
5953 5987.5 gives 13.4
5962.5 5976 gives 14.1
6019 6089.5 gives 13.1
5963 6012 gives 13.7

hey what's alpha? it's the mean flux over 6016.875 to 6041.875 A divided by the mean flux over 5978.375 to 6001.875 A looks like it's 0.92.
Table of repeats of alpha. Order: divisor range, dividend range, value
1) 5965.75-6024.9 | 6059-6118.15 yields 0.99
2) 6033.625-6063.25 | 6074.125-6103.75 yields 1.04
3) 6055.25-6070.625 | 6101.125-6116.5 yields 1.03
